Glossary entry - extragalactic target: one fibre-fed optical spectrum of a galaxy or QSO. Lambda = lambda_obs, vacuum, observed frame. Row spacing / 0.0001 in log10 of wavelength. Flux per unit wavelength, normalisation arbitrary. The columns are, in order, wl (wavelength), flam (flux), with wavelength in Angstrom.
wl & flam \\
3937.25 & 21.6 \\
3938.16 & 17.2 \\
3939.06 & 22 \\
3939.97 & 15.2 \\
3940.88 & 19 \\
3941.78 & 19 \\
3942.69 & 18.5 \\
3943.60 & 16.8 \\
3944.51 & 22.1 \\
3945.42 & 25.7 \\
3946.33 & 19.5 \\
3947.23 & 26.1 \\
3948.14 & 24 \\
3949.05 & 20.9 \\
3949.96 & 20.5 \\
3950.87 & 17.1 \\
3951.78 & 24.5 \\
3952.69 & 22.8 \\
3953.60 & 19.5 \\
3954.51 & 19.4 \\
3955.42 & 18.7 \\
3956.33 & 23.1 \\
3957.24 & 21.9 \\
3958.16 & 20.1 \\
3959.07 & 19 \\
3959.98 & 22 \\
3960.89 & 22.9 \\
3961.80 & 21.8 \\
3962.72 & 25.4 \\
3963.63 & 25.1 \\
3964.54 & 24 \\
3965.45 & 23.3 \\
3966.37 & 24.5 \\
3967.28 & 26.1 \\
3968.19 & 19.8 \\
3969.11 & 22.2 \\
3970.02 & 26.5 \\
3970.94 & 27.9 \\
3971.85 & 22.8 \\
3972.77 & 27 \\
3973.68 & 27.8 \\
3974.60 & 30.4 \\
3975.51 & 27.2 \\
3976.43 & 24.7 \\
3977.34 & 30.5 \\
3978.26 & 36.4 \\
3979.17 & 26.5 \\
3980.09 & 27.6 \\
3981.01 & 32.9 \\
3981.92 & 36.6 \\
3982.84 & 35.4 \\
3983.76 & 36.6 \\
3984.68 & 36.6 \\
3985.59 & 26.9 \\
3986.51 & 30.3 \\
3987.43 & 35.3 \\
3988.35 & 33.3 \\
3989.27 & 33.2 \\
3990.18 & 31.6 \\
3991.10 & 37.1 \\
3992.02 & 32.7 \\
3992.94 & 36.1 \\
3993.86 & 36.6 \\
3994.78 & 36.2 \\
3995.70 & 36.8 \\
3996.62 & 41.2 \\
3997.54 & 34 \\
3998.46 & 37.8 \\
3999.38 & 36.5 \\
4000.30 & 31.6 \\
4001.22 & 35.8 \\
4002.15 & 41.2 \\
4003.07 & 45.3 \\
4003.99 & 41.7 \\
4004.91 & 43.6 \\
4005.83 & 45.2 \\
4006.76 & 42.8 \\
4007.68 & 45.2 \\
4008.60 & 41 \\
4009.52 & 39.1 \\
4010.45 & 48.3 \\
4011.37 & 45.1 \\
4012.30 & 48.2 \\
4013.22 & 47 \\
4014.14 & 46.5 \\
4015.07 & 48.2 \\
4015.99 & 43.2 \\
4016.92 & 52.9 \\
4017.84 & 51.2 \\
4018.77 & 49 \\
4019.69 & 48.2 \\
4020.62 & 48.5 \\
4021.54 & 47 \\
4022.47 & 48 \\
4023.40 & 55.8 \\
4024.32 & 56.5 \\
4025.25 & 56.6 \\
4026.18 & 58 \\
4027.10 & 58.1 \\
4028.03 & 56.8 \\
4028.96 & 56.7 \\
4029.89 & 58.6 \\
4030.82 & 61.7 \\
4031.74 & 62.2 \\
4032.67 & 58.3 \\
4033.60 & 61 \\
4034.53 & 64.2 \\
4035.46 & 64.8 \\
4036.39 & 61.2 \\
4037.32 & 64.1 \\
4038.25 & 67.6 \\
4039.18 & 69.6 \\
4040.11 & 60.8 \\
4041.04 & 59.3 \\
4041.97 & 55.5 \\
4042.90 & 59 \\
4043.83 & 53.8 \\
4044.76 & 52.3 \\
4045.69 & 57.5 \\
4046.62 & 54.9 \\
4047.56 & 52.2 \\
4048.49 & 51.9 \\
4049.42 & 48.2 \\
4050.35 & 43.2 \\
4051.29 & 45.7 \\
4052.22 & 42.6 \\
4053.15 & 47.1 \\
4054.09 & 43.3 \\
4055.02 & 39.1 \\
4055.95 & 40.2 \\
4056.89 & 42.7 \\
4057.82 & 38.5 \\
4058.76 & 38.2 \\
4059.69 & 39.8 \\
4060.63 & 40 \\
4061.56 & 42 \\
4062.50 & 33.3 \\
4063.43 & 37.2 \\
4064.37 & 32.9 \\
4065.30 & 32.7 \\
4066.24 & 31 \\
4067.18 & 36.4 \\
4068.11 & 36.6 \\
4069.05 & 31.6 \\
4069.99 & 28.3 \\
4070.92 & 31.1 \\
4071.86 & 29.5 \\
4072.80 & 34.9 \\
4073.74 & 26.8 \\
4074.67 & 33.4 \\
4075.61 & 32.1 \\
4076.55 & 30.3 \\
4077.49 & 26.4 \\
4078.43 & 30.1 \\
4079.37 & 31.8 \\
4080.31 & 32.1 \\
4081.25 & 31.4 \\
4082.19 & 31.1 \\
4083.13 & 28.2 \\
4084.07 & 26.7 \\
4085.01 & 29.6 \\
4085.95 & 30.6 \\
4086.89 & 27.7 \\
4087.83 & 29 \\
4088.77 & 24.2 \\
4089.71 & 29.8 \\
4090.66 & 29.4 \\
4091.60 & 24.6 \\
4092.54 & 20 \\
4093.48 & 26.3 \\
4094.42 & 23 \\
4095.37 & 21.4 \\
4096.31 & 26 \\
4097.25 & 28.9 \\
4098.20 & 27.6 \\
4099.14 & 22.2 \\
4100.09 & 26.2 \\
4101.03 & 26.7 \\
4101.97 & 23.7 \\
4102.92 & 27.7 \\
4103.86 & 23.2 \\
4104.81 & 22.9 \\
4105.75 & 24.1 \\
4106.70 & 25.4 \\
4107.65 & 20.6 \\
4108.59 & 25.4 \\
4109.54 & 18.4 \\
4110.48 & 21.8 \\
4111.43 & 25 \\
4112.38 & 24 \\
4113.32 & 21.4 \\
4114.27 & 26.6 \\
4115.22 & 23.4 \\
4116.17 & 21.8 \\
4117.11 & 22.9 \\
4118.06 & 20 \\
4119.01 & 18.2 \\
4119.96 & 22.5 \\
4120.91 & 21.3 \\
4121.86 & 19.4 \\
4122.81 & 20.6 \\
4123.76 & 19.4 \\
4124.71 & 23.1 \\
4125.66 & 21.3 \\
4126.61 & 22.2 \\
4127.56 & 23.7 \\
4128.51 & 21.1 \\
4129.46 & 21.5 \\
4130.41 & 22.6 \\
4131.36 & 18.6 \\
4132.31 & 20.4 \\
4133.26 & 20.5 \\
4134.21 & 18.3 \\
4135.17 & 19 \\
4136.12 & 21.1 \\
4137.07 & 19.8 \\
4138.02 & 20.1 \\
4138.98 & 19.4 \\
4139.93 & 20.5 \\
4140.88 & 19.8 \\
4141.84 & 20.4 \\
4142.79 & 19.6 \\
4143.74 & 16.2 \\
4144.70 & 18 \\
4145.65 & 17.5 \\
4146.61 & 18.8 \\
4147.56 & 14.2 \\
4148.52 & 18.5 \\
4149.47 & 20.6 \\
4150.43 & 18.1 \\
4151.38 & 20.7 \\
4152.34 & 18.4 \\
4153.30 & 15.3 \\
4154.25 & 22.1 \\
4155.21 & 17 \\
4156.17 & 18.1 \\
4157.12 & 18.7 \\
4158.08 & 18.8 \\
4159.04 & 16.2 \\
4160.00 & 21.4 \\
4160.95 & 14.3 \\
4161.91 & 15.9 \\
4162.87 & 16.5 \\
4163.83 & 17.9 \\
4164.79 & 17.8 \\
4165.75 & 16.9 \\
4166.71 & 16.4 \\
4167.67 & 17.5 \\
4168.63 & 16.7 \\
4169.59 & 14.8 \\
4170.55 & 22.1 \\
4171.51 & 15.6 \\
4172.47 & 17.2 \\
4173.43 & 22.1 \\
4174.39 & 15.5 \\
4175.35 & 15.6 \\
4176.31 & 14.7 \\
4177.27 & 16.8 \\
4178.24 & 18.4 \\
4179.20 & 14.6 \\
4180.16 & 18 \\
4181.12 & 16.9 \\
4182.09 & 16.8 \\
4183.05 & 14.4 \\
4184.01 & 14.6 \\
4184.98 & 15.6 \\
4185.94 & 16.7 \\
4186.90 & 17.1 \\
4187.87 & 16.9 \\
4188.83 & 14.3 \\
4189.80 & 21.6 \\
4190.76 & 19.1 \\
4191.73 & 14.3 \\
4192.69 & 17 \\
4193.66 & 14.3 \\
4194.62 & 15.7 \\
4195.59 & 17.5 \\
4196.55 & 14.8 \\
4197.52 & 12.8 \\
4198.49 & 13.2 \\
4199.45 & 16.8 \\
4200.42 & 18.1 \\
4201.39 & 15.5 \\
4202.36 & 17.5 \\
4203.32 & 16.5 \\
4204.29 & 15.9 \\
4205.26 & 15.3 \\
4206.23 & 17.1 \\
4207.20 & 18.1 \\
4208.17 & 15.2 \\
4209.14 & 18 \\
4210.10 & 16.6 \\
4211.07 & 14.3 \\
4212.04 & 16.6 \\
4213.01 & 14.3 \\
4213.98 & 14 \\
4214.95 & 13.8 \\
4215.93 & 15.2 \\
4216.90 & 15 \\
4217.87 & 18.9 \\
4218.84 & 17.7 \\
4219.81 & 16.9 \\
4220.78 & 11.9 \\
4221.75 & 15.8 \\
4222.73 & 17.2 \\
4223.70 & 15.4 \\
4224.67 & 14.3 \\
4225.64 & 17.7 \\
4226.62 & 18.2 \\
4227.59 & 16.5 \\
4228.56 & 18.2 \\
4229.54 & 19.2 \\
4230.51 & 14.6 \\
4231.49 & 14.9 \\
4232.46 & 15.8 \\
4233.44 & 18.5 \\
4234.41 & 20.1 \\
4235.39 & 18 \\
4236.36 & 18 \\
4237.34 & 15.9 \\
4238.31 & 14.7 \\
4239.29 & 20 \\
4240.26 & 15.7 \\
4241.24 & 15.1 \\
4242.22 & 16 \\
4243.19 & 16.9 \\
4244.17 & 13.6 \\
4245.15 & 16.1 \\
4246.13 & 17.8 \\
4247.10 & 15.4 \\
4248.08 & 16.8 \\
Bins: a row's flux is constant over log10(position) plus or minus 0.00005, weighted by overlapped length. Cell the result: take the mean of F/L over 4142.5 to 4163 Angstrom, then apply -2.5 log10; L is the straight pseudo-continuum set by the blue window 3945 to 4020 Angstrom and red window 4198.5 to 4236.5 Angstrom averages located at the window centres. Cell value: 0.159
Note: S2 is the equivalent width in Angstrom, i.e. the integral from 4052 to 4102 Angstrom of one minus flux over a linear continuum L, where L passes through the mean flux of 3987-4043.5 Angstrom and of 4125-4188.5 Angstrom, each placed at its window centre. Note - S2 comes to 5.5 Angstrom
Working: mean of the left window 48.4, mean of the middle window 31.6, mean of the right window 18.2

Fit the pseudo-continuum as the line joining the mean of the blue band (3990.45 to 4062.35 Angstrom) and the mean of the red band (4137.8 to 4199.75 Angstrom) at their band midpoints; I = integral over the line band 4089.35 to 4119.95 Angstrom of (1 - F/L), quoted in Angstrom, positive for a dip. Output 7.13 Angstrom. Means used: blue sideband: 48.3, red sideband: 17.3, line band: 24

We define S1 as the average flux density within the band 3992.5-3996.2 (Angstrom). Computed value 36.5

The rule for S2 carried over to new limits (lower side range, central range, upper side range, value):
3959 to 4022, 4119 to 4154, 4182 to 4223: 3.5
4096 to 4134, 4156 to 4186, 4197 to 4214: 2.5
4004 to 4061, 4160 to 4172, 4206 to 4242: 4.4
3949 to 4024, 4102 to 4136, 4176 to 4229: 1.5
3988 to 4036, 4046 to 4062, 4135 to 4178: -2.5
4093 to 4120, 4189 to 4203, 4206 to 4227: 0.9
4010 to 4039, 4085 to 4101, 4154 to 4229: 5.3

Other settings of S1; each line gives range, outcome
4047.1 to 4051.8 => 48.2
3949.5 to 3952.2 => 20.6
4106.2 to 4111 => 22.3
